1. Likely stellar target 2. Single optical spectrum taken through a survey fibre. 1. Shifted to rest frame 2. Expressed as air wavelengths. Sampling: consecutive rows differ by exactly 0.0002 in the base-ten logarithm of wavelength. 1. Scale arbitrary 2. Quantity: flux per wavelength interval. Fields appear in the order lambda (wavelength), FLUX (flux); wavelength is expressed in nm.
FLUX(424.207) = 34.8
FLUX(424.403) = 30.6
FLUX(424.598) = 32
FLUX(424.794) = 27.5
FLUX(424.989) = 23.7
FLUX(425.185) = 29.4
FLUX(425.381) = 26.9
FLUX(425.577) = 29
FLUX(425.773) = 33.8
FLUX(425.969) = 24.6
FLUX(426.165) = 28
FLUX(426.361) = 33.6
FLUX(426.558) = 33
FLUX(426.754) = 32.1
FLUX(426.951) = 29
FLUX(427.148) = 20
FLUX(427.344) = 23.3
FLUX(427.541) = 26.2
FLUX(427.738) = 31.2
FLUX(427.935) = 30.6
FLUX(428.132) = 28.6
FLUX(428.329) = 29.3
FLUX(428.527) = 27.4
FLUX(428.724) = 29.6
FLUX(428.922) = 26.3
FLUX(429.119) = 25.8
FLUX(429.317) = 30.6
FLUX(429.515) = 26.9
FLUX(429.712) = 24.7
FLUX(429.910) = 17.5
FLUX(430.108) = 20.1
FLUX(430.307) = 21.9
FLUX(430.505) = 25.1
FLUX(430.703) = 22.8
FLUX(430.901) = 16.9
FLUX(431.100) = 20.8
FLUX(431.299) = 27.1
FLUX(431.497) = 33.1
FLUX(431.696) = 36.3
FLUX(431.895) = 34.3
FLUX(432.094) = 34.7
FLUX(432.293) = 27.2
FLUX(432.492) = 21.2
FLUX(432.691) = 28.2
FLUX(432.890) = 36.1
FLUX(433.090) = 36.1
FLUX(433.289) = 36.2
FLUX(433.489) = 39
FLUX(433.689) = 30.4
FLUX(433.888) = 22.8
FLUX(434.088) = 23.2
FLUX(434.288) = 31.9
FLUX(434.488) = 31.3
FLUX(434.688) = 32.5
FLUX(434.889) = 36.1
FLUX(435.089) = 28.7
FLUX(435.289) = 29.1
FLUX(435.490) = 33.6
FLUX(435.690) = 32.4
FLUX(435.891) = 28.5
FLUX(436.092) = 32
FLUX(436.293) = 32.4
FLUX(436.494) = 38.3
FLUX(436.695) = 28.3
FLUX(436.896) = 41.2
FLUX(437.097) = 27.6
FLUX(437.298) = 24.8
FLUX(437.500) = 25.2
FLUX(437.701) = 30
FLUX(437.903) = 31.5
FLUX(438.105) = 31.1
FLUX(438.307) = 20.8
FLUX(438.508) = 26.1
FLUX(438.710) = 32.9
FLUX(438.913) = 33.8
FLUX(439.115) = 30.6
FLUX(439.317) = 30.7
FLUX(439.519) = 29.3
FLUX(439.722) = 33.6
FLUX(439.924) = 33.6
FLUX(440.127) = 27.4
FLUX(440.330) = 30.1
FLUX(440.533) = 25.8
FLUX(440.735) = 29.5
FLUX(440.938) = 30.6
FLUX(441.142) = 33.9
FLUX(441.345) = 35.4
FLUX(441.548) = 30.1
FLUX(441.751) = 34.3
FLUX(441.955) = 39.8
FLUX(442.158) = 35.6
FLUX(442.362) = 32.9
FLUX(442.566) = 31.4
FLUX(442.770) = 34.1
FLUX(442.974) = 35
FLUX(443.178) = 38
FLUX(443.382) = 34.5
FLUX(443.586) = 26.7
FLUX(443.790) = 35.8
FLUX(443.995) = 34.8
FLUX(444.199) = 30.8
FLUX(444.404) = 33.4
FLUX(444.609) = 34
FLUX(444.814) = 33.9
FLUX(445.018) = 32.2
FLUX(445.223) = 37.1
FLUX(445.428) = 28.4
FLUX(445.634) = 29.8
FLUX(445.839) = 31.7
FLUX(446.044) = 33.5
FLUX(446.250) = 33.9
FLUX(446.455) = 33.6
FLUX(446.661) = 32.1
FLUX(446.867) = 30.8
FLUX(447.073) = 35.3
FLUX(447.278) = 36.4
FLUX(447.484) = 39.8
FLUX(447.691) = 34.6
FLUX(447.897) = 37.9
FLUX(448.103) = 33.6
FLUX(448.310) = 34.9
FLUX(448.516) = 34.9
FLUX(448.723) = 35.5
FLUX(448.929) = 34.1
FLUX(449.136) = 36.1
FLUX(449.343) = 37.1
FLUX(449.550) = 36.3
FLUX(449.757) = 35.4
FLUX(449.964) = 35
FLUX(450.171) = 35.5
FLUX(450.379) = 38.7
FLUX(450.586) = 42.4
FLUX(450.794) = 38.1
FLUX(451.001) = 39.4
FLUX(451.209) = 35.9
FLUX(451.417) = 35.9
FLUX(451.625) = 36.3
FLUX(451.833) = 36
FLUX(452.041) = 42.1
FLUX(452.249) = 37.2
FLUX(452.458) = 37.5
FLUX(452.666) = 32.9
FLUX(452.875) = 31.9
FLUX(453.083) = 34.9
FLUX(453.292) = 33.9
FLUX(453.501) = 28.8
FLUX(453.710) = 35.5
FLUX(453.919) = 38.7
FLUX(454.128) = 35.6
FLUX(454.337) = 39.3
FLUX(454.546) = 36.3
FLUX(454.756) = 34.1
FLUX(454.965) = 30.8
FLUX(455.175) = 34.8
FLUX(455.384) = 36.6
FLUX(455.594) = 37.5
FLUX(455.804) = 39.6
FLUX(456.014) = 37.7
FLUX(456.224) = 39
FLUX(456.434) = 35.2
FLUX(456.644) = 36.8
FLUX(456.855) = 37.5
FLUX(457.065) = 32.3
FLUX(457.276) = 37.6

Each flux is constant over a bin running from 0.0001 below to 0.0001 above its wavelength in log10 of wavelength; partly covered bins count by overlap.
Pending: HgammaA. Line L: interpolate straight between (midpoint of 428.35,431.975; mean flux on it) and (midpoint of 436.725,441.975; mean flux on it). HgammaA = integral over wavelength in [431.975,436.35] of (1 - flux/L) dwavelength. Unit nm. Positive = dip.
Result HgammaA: -0.48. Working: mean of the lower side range 26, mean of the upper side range 30.6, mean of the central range 31.1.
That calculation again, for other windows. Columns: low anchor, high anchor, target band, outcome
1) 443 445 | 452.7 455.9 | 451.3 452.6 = -0.096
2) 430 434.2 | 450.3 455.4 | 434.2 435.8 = -0.140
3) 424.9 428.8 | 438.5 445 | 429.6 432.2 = 0.334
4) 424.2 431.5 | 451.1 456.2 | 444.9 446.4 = 0.032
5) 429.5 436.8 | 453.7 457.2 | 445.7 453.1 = -0.287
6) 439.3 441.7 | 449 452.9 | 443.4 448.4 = 0.067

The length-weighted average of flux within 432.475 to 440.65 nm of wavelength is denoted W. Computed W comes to 30.7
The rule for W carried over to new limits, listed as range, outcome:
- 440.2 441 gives 28.9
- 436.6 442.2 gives 30.8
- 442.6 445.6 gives 33.3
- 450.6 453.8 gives 35.9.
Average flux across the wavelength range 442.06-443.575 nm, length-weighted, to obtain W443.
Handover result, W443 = 34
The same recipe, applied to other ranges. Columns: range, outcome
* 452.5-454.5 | 34.8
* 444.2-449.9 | 34.3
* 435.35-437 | 33.2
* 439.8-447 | 32.7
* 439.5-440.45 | 30.8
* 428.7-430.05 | 25.5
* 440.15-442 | 31.7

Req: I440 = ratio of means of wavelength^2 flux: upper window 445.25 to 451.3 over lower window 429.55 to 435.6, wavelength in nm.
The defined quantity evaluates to 1.3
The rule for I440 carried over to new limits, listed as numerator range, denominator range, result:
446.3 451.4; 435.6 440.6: 1.24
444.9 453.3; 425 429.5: 1.37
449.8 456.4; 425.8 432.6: 1.49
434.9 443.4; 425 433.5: 1.18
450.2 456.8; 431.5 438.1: 1.27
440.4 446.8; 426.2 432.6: 1.30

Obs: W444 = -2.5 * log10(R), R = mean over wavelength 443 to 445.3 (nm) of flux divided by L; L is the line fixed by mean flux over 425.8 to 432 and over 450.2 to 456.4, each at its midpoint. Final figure -0.03 mag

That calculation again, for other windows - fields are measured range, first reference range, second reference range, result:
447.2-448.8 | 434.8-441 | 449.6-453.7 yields -0.04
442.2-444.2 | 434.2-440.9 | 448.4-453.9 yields -0.02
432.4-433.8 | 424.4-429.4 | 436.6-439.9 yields -0.11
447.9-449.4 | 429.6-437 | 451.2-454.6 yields -0.03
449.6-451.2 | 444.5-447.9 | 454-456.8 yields -0.08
